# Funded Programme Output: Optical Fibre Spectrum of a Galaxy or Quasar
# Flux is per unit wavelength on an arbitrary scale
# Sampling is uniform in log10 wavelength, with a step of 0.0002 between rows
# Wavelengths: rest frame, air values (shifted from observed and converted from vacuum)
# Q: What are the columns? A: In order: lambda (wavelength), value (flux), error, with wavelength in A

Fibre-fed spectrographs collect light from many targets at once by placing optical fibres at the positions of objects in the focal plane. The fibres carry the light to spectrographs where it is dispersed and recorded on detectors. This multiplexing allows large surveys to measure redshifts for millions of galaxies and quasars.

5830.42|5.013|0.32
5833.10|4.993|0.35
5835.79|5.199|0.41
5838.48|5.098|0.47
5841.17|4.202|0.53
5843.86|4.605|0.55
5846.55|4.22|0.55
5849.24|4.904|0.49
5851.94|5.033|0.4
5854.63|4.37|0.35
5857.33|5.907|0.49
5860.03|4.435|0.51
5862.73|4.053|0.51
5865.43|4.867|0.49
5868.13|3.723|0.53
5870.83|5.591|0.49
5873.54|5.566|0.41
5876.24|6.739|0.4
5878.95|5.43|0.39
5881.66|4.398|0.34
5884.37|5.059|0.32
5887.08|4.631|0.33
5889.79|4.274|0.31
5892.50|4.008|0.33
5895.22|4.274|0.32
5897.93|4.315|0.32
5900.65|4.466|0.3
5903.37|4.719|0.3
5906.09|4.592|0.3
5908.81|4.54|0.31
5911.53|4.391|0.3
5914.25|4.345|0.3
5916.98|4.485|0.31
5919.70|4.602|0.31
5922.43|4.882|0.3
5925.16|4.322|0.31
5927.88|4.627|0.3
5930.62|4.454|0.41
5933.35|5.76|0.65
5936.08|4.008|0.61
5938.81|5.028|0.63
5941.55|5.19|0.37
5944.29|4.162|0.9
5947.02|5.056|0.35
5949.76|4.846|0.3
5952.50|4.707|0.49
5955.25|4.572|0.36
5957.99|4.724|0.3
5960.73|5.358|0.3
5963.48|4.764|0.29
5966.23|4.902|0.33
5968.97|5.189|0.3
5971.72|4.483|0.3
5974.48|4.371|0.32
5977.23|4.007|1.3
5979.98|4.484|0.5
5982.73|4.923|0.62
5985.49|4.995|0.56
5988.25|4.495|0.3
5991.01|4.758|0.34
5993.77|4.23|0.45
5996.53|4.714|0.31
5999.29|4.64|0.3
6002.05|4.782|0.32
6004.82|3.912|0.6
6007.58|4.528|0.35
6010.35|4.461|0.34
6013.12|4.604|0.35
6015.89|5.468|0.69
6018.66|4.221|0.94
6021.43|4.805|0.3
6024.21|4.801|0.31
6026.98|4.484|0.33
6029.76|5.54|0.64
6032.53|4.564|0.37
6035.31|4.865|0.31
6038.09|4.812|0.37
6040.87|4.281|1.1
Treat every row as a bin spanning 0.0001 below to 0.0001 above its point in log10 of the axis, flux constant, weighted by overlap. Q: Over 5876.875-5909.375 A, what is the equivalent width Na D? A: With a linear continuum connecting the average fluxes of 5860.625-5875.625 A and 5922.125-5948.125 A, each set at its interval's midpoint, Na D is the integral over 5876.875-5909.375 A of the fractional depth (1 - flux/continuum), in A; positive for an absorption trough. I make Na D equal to 1.3 A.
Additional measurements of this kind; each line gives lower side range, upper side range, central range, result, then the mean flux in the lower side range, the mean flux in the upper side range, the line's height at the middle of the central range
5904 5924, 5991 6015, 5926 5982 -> -2.4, 4.55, 4.52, 4.54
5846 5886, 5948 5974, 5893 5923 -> 2.5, 4.97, 4.82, 4.9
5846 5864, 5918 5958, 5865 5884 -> -1.9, 4.73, 4.73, 4.73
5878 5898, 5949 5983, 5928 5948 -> -0.6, 4.55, 4.71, 4.65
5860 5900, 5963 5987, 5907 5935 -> 0.5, 4.76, 4.68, 4.72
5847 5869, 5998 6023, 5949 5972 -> -1.2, 4.66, 4.6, 4.62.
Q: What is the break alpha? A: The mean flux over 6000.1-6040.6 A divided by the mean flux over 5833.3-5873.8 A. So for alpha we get 0.98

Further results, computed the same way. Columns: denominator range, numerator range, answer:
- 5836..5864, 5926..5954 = 1.01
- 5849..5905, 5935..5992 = 0.98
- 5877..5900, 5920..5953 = 1.03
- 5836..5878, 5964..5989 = 0.95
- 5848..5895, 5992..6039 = 0.96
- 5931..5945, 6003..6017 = 0.95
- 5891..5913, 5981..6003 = 1.06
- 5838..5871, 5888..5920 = 0.95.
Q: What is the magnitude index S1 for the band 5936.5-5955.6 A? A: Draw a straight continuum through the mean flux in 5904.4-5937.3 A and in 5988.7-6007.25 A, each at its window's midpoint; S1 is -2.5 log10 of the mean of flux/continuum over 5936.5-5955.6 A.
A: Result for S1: -0.05 mag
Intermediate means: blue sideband 4.59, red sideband 4.51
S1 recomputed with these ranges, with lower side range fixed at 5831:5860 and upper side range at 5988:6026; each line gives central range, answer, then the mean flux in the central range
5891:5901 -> 0.13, 4.25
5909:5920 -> 0.07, 4.45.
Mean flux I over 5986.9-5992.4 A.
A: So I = 4.62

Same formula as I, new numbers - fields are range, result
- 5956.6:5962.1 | 5.05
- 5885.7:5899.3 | 4.3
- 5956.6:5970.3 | 4.99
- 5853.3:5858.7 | 5.13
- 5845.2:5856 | 4.63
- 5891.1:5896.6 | 4.15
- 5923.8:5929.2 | 4.48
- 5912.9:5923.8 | 4.58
